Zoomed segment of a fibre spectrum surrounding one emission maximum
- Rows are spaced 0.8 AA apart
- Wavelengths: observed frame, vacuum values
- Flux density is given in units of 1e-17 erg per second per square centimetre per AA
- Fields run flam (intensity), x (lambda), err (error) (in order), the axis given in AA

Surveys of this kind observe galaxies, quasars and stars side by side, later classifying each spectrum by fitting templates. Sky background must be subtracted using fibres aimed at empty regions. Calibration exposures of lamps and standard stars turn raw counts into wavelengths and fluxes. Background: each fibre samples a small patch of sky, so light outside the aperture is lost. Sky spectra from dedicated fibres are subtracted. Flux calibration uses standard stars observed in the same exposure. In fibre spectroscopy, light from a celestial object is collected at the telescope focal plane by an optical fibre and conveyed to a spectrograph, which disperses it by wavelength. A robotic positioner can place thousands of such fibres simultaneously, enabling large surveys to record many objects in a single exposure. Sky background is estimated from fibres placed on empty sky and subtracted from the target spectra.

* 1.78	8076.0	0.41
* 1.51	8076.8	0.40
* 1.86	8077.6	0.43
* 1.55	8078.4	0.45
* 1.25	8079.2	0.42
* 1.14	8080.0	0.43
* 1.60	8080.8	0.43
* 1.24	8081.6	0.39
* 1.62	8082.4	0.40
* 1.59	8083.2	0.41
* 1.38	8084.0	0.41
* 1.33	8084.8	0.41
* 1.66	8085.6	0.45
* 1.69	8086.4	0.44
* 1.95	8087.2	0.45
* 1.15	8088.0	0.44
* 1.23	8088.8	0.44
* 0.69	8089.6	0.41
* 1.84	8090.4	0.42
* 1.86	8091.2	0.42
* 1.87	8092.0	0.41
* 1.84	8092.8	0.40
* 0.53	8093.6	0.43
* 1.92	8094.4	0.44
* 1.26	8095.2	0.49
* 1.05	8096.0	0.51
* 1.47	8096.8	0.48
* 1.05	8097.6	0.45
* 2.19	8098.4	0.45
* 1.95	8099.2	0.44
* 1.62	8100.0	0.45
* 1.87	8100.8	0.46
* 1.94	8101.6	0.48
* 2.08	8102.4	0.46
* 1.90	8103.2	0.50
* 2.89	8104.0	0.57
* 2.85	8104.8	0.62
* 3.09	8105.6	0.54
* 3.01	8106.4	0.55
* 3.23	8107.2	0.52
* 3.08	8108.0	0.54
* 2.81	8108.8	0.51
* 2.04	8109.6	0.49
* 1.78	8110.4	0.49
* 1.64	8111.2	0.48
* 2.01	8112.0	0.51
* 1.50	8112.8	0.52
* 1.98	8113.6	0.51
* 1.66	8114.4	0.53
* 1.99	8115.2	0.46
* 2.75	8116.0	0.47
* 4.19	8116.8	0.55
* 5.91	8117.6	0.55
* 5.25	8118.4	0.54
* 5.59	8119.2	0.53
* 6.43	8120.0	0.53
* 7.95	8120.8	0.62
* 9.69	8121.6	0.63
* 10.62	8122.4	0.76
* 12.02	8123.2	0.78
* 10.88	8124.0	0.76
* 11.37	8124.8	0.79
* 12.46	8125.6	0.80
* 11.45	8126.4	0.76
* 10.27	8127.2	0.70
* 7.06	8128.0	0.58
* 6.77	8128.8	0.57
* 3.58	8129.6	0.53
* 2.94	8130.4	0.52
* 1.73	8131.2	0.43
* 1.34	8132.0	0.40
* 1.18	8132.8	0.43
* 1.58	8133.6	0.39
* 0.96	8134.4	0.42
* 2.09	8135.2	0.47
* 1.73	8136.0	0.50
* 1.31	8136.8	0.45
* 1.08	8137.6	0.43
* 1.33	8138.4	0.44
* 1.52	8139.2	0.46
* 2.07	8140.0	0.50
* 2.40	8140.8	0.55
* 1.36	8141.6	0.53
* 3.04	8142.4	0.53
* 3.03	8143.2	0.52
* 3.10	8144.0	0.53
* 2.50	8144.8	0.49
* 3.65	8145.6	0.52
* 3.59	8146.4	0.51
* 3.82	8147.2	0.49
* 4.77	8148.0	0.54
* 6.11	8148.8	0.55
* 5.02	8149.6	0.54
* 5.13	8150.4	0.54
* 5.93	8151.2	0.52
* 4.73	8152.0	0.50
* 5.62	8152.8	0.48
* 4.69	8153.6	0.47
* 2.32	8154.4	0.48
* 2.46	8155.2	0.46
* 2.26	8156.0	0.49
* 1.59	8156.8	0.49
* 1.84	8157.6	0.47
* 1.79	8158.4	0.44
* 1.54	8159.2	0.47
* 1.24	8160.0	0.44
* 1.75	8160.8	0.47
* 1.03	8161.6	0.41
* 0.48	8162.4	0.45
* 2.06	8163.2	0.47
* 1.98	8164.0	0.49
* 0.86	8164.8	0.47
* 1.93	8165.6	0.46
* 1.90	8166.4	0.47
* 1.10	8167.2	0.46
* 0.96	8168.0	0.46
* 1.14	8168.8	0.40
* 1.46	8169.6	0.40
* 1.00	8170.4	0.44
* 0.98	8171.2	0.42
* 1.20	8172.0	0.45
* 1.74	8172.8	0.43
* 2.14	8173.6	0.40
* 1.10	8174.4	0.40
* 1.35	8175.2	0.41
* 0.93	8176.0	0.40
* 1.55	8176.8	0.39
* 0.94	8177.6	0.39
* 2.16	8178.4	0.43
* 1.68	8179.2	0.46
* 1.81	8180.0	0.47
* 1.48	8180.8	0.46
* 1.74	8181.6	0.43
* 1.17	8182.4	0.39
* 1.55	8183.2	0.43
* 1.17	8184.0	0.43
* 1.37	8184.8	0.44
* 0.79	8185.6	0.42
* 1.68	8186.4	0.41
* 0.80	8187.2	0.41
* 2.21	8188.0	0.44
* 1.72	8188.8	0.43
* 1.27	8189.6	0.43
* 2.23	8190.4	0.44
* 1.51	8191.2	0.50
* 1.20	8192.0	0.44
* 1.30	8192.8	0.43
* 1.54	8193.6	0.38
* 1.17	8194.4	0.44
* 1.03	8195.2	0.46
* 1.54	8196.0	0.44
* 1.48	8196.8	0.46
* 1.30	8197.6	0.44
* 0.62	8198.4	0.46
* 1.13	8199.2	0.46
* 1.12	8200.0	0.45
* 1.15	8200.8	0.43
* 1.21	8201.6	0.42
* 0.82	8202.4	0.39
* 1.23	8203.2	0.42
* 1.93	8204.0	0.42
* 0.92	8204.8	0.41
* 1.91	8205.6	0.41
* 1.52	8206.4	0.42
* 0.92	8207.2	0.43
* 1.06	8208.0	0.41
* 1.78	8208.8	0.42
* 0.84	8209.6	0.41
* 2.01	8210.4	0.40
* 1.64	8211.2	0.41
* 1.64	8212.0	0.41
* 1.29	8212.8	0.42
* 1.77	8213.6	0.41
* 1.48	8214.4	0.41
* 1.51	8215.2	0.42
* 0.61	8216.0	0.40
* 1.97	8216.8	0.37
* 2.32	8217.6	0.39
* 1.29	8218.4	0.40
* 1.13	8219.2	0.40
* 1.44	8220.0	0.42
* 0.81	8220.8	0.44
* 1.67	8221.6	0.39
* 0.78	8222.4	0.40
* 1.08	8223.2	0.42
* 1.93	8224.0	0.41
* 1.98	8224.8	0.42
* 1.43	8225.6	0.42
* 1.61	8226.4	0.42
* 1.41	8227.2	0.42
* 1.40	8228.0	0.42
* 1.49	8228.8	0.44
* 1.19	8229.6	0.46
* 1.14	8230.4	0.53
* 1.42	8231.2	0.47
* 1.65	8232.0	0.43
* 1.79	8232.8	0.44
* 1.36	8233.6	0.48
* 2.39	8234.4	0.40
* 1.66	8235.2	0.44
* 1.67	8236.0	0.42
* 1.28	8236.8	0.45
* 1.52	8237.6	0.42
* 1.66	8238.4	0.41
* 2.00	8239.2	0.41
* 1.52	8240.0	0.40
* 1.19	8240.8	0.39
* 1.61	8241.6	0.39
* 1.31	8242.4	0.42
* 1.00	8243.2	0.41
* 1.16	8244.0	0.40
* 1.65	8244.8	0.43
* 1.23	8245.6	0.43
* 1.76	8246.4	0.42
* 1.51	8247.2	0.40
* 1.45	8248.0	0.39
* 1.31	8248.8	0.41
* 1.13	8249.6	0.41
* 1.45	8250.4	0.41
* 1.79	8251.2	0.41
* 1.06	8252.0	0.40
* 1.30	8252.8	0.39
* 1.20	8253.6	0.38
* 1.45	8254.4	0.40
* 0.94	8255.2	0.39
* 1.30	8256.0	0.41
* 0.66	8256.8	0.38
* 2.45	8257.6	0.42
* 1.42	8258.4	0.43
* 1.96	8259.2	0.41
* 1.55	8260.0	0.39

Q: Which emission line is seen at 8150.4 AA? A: [N II]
